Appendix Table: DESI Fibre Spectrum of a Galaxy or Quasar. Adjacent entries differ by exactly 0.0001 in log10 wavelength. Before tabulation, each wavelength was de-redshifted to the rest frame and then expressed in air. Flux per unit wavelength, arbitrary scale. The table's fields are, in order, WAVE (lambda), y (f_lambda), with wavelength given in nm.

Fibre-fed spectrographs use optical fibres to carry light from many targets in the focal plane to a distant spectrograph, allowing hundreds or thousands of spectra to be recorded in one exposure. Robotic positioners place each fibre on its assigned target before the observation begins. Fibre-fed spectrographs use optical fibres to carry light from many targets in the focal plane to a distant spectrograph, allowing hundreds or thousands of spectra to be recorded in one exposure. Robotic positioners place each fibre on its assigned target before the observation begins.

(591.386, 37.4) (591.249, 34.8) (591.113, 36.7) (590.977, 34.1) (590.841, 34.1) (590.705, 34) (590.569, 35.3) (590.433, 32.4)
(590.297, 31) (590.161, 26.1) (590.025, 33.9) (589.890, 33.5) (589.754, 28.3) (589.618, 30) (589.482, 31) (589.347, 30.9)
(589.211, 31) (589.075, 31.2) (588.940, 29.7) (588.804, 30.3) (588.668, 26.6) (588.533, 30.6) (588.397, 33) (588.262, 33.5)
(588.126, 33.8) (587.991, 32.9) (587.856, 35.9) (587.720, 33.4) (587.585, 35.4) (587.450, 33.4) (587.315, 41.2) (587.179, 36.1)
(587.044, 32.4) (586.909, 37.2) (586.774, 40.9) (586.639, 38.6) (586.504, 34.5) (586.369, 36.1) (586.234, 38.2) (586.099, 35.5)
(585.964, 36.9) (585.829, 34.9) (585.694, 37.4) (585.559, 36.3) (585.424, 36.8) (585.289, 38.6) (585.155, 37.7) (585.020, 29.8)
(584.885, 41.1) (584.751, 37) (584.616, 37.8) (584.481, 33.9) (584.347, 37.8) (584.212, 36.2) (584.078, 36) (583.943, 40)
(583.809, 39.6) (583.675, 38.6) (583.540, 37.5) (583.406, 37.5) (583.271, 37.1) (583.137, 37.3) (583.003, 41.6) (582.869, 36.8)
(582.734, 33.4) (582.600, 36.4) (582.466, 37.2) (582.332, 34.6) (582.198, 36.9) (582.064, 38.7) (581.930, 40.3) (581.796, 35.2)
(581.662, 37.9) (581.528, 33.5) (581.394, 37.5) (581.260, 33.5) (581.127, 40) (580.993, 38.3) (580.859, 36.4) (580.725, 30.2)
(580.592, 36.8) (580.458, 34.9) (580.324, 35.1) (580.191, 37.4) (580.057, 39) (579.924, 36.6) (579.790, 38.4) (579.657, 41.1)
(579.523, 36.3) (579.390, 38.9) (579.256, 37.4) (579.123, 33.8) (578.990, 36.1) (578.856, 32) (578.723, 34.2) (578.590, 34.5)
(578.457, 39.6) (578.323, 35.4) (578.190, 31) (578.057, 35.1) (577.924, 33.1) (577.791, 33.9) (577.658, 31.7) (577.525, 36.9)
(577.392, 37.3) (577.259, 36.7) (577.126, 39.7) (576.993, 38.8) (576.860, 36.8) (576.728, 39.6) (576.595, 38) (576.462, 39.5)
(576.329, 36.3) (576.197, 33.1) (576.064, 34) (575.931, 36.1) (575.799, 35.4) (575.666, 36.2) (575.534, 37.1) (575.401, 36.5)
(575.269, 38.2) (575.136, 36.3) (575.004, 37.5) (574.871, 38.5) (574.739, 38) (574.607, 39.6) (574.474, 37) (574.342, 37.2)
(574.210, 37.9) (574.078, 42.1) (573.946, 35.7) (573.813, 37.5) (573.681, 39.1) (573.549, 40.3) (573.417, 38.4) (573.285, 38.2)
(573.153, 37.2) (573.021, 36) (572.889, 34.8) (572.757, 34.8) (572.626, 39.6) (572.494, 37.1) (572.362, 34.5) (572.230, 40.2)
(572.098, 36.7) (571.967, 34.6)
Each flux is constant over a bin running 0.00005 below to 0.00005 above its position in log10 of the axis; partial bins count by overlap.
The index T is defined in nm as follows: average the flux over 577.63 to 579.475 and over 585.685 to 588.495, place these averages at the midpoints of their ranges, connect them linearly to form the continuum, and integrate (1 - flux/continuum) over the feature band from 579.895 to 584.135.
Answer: -0.21 nm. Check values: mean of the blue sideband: 34.8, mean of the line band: 36.9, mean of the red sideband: 35.7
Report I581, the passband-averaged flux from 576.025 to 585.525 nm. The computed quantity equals 36.6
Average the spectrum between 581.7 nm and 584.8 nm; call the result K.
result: 37.3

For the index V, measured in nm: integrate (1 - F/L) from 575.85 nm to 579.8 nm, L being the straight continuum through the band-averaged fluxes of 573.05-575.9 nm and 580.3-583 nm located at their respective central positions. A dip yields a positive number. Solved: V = 0.10 nm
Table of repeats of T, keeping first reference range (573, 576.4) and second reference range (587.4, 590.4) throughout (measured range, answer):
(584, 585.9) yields -0.192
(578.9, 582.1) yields -0.163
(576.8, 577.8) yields -0.010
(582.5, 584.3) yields -0.198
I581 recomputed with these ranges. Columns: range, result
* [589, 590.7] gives 31.3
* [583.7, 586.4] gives 36.9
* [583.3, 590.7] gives 34.7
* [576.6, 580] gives 36.2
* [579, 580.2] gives 37.6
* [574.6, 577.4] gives 37.2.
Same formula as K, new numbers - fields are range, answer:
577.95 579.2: 34.6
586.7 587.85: 36.2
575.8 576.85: 36.6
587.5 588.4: 34.1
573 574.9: 38.2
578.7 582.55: 36.5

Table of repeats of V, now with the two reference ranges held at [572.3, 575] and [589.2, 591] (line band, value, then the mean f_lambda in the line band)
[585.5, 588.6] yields -0.25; 35.6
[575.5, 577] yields 0.00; 36.7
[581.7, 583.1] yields -0.10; 37.1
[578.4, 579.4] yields 0.01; 35.6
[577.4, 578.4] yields 0.06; 34.1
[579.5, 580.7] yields -0.06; 37.1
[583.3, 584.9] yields -0.17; 37.6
